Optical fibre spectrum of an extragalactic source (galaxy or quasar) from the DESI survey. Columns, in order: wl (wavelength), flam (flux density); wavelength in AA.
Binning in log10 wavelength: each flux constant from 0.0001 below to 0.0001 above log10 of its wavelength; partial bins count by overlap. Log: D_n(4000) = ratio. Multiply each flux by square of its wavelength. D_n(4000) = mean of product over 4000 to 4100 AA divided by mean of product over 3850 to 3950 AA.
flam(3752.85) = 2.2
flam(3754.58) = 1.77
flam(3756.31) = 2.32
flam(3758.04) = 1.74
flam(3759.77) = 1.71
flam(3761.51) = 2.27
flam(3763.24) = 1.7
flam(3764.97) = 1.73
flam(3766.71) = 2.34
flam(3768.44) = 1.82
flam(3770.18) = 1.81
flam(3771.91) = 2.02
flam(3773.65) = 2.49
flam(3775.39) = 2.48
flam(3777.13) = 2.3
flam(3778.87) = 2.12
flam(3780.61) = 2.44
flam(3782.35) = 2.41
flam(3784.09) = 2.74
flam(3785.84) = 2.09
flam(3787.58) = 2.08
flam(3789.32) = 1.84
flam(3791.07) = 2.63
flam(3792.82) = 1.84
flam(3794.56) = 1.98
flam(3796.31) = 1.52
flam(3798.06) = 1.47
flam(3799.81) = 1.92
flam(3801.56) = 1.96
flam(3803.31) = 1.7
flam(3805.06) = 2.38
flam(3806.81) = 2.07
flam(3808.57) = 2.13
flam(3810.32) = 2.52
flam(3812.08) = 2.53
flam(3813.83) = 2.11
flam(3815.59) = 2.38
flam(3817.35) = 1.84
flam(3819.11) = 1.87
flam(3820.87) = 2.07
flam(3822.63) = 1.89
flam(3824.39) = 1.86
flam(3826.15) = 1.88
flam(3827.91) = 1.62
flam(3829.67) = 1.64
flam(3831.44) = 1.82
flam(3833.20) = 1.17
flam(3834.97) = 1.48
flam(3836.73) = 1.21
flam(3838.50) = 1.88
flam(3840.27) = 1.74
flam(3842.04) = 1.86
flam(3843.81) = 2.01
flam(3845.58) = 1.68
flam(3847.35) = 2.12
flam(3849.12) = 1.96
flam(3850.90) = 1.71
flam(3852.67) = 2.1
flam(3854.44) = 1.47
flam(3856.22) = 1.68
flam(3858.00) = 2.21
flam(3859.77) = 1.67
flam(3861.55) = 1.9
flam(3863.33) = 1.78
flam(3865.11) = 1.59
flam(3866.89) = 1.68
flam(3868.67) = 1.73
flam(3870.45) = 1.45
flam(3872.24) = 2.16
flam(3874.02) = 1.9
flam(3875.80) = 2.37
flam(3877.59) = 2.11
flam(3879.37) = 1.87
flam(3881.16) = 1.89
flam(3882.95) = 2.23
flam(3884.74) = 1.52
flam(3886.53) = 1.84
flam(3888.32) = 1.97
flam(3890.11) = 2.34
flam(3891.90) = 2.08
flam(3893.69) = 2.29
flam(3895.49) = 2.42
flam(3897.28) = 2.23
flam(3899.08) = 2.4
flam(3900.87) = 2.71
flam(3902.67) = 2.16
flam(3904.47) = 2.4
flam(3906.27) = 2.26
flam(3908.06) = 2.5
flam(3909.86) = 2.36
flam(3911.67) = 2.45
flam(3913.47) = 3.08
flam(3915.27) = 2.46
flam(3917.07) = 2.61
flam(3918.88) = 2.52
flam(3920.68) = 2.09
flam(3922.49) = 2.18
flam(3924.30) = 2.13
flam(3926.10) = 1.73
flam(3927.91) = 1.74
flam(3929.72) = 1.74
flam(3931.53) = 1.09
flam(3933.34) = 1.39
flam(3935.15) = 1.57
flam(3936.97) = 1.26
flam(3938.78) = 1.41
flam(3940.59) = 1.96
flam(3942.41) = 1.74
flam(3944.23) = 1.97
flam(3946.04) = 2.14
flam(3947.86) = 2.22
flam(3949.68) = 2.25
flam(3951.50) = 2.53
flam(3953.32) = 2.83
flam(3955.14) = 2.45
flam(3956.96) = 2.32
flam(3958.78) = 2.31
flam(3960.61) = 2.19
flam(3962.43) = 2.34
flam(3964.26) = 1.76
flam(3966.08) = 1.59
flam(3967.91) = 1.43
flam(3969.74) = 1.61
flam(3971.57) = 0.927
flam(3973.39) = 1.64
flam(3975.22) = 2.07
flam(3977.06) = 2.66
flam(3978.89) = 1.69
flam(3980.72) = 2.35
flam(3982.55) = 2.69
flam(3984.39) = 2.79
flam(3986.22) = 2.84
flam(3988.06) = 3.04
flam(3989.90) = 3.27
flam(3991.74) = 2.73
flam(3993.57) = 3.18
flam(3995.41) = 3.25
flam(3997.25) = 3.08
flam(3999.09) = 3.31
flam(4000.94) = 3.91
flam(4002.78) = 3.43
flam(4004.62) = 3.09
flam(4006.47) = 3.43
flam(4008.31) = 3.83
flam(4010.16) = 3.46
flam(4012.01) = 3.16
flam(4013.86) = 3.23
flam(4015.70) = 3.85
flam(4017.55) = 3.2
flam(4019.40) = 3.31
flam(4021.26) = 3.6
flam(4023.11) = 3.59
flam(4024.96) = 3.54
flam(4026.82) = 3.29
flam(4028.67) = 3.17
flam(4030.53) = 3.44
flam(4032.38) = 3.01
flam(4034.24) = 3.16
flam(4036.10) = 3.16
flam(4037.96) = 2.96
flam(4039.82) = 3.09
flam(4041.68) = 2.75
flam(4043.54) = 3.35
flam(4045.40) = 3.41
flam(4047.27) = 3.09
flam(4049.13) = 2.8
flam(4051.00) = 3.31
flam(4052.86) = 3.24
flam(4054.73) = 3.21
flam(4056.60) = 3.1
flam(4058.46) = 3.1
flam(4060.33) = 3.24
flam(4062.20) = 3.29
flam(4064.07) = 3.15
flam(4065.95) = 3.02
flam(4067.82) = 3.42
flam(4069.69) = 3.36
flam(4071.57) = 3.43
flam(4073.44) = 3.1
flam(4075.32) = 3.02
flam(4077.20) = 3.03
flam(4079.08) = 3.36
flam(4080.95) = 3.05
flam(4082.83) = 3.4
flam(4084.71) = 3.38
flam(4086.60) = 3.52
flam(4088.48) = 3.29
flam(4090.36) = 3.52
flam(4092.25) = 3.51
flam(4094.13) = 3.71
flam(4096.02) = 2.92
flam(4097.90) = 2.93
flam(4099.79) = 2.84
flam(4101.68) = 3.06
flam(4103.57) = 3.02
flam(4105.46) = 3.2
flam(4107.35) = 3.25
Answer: 1.8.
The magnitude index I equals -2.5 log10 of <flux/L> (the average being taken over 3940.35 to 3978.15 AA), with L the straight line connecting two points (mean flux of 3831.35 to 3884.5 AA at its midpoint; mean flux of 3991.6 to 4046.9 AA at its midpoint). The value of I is 0.32 mag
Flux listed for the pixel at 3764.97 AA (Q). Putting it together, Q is 1.73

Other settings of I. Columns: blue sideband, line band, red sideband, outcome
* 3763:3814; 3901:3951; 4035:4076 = 0.269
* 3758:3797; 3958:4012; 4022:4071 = 0.131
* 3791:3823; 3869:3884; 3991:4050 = 0.224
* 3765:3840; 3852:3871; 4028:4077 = 0.283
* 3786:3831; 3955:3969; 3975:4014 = 0.373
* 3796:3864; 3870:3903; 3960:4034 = 0.049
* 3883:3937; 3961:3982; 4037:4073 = 0.360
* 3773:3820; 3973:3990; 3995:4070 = 0.213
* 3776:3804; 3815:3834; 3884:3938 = 0.149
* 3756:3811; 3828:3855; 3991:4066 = 0.340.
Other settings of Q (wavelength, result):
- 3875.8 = 2.37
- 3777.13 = 2.3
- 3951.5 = 2.53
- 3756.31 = 2.32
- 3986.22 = 2.84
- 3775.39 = 2.48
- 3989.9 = 3.27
